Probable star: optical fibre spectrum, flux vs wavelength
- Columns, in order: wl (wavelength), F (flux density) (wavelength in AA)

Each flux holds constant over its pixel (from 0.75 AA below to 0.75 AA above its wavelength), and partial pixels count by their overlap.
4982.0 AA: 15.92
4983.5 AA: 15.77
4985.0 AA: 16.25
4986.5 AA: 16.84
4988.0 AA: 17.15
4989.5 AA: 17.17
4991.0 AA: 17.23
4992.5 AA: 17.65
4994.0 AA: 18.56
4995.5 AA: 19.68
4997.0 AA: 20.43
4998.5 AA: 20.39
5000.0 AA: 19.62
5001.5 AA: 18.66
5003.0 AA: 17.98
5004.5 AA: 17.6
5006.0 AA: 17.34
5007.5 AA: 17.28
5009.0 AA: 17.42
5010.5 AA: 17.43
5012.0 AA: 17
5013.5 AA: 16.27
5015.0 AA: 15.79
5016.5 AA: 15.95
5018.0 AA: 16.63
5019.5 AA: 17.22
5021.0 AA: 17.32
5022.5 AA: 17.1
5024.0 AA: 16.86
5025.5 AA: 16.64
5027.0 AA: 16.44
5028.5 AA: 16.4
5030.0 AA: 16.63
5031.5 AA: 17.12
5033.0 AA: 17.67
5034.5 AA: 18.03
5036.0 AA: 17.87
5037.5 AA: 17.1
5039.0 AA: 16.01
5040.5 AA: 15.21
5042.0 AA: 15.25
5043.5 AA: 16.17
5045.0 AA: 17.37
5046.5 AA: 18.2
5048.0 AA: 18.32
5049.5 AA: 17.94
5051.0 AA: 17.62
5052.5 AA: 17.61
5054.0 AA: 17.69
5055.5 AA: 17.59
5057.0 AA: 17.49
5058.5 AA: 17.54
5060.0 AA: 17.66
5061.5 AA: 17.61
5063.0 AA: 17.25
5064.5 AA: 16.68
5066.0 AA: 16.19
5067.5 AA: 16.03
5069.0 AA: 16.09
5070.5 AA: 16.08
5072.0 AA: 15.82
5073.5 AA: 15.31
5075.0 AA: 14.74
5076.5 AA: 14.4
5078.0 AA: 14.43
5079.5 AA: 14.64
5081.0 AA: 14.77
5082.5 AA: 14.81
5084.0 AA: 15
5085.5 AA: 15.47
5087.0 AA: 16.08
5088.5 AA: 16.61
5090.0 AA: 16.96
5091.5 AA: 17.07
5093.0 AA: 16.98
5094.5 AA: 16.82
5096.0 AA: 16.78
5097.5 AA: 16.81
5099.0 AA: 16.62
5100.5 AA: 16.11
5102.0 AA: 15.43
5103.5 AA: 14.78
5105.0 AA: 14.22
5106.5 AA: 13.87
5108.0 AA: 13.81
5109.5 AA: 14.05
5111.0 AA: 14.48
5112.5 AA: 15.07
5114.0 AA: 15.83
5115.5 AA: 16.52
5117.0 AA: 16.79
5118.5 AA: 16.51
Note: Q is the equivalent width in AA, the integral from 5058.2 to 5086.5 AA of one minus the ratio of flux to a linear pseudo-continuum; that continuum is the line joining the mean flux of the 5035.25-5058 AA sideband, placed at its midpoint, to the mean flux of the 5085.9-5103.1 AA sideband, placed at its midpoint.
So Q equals 1.7 AA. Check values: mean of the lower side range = 17.2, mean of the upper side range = 16.5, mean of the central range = 15.8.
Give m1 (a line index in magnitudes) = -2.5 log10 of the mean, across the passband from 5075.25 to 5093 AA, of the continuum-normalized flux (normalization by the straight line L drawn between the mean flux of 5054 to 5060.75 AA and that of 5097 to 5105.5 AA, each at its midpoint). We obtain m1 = 0.060 mag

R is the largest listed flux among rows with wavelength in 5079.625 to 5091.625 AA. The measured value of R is 17.07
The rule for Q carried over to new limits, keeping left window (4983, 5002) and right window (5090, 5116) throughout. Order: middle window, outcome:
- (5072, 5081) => 0.8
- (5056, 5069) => -0.4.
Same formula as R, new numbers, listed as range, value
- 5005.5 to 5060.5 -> 18.32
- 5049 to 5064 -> 17.94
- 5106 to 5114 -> 15.83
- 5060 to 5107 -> 17.66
